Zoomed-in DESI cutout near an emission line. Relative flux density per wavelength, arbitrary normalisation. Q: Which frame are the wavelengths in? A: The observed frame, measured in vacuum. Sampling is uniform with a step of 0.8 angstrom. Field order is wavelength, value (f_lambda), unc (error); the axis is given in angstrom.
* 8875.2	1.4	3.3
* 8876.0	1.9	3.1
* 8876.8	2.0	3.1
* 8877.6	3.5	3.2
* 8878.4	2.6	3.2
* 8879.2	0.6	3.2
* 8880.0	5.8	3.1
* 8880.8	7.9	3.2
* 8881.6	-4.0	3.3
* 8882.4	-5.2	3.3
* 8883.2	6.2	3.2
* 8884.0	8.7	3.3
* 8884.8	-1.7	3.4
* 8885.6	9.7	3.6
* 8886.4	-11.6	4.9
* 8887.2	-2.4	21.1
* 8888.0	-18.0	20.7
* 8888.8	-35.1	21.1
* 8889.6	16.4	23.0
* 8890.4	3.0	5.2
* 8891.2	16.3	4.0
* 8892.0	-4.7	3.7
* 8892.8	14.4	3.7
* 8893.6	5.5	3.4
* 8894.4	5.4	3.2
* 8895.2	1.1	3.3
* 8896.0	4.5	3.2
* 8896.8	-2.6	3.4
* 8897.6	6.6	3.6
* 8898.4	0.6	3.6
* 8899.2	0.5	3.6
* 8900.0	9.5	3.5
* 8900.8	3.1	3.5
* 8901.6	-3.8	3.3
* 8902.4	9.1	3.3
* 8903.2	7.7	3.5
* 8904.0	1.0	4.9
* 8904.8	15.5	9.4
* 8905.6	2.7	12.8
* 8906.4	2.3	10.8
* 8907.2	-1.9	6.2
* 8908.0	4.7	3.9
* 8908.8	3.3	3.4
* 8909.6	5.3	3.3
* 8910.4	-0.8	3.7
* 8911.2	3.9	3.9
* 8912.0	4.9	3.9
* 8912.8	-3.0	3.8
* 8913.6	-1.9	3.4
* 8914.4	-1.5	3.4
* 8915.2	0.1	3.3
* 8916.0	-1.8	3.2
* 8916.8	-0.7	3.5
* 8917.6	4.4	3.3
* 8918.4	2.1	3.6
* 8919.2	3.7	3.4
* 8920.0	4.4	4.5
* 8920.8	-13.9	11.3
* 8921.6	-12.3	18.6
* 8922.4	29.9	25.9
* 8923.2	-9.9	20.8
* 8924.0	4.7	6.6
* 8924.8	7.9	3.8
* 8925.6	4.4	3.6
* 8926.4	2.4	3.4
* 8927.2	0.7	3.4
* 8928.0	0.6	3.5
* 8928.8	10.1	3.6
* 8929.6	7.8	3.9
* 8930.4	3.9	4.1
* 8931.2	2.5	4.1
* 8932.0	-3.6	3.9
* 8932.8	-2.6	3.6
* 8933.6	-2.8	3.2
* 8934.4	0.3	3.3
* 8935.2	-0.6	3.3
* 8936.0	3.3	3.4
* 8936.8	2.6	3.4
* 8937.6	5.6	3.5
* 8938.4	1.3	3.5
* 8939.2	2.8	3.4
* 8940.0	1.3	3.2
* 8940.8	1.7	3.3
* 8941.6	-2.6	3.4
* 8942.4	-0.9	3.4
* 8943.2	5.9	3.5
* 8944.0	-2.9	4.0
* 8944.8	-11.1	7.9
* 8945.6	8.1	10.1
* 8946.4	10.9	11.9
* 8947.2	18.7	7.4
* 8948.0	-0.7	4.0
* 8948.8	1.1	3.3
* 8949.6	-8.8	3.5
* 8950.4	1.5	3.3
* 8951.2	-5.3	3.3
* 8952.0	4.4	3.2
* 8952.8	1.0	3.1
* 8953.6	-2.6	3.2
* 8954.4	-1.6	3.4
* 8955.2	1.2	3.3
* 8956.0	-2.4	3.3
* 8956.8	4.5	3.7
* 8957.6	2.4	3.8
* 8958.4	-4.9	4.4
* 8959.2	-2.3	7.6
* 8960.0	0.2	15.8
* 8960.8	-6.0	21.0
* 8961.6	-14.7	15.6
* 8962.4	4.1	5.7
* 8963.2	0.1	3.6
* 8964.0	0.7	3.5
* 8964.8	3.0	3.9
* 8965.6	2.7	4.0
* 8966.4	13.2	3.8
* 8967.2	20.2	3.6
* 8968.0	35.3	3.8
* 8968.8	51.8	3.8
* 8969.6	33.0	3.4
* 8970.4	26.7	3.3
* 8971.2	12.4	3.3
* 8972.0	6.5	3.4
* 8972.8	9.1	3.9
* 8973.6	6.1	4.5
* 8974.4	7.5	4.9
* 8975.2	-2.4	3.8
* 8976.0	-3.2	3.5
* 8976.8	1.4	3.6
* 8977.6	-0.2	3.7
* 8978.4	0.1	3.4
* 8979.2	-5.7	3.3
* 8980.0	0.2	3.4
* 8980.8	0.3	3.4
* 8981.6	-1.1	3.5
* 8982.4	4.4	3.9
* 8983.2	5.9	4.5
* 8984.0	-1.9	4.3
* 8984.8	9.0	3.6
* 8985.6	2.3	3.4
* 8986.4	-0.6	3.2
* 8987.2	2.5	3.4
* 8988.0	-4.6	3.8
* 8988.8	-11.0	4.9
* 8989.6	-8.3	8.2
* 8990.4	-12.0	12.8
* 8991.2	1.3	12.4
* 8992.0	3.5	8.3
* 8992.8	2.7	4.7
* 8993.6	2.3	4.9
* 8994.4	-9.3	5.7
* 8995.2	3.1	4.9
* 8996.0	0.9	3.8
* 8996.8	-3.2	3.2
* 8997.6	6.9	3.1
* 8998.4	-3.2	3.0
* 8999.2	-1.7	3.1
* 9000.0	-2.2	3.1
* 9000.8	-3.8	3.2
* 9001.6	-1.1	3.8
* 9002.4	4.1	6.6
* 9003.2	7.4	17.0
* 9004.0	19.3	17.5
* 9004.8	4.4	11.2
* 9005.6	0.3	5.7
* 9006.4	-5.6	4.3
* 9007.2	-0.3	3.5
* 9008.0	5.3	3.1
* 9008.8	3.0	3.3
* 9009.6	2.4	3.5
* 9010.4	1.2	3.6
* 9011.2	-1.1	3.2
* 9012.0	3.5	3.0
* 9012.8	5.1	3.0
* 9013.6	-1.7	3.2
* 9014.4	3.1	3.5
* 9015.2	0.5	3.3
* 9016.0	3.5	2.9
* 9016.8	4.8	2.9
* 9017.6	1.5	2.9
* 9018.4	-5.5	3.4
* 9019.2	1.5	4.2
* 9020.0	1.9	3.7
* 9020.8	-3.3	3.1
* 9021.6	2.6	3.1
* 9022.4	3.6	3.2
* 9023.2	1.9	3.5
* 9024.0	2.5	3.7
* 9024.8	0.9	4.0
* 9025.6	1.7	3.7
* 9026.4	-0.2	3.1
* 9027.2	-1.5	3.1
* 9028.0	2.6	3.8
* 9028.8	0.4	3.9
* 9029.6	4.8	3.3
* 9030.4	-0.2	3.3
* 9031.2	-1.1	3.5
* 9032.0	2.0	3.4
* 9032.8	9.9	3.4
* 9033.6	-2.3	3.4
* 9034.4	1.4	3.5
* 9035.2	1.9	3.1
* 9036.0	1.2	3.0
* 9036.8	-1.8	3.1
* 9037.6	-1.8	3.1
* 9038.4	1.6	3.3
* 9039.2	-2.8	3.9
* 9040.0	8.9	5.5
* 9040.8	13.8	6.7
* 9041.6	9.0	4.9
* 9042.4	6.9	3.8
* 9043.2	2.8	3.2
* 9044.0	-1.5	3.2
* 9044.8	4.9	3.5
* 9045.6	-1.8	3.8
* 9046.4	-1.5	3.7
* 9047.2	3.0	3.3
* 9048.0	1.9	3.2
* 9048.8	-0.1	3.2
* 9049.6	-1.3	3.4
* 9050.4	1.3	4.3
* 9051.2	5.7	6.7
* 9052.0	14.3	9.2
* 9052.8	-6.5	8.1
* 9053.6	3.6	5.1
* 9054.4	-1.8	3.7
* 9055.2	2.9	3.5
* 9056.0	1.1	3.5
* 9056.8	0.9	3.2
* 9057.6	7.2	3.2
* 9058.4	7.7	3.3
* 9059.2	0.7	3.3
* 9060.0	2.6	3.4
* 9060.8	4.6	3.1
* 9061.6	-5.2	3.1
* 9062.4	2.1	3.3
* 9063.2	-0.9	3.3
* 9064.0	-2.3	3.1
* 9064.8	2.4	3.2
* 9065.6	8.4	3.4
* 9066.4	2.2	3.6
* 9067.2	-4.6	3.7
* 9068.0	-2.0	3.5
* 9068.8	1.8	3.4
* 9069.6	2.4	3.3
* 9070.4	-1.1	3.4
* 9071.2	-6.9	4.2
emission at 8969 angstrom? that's H-beta 4861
